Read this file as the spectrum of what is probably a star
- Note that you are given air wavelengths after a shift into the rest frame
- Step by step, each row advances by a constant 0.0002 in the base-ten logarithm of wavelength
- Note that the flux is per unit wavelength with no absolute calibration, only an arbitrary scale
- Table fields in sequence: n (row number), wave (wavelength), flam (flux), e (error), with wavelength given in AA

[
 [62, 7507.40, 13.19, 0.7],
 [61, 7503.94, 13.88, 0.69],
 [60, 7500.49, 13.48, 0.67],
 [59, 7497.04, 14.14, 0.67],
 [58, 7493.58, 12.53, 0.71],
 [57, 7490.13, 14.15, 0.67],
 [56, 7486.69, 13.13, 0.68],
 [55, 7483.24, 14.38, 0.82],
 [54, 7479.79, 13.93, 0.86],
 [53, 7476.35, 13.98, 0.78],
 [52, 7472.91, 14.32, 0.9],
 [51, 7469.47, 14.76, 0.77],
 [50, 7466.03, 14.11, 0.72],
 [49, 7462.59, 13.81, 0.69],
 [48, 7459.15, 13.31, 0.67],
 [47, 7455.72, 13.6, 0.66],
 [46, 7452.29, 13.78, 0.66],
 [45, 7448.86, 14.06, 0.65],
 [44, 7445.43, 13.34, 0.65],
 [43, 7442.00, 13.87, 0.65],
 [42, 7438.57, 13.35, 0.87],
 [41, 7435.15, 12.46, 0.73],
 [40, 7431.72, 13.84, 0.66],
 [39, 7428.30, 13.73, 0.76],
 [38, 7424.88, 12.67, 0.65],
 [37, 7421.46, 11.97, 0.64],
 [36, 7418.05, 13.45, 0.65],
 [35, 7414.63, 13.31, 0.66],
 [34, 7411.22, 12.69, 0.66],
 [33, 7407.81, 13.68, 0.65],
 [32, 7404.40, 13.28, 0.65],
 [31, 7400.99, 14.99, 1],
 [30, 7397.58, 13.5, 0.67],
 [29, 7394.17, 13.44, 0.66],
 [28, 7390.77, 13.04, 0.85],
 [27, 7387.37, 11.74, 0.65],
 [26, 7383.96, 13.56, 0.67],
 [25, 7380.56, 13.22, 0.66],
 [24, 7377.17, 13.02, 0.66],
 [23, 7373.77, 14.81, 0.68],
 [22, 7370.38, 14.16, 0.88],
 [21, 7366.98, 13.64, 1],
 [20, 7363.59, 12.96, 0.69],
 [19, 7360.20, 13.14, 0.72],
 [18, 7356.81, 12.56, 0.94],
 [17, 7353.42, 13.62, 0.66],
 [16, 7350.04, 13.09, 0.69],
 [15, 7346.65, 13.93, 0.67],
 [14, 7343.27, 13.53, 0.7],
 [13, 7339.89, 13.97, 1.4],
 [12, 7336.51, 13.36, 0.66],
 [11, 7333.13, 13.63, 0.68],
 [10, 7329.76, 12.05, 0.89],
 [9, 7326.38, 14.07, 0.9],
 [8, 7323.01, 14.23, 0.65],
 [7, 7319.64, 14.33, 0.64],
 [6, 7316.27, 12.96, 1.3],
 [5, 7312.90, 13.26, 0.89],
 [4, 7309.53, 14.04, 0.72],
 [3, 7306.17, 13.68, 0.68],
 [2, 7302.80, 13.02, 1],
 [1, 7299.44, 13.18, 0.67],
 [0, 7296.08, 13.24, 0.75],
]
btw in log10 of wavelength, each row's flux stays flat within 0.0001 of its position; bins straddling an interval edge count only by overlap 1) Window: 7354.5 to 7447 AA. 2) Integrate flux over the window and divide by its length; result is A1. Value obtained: 13.3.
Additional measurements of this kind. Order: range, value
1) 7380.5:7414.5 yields 13.3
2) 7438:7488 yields 13.9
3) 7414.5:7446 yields 13.2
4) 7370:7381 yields 13.8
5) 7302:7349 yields 13.6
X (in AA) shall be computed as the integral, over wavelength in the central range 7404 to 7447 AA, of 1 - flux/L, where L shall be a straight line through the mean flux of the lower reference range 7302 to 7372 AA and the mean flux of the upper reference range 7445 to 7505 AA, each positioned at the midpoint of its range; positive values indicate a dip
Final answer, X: 1.6 AA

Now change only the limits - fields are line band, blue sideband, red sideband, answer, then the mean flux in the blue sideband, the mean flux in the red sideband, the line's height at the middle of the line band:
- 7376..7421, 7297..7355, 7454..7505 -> 1.33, 13.5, 13.8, 13.7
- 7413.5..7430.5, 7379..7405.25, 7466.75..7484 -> 0.79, 13.3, 14.3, 13.7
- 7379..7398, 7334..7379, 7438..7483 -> 0.81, 13.5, 13.9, 13.6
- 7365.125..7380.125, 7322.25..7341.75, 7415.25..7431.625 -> -0.59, 13.5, 13.1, 13.3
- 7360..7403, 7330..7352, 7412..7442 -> -0.55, 13.5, 13.1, 13.3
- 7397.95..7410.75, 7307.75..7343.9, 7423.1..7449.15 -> -0.36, 13.6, 13.4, 13.4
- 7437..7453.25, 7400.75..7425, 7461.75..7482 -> 0.06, 13.2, 14.2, 13.7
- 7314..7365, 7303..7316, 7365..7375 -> 1.43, 13.5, 14.1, 13.8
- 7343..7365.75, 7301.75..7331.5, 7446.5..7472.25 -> 0.63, 13.5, 13.9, 13.6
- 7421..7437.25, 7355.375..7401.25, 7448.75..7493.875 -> 0.75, 13.4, 13.9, 13.6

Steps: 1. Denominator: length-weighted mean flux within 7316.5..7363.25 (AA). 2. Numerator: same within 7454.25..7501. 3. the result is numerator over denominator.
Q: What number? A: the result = 1.03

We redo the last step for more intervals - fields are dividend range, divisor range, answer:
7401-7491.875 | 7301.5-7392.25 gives 1.01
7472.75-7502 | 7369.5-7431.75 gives 1.03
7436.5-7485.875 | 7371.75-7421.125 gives 1.04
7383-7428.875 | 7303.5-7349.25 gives 0.97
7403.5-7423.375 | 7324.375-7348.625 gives 0.97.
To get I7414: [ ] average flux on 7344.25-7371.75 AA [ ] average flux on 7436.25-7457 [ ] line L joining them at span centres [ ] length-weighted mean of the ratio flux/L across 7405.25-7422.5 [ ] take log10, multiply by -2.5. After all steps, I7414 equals 0.04 mag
